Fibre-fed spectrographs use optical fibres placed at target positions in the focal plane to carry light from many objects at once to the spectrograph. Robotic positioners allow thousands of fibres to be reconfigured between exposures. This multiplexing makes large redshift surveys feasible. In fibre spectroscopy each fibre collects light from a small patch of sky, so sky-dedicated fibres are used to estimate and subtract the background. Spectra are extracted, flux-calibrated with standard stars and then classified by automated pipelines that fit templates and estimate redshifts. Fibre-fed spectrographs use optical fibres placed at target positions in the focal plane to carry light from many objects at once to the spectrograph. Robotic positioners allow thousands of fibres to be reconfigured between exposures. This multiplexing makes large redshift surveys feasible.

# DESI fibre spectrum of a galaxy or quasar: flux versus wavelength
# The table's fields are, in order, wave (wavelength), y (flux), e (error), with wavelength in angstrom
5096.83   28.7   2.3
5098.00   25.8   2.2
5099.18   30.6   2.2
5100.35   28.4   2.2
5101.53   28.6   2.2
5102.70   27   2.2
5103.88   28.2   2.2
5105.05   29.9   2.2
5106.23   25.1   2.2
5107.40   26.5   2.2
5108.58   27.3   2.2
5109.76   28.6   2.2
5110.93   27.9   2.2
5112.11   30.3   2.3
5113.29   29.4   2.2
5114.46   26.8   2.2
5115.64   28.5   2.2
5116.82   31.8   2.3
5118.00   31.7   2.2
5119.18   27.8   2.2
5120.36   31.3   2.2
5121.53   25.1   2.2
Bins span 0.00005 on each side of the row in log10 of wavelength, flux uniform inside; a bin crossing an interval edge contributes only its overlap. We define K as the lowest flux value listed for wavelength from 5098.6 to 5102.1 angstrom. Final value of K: 28.4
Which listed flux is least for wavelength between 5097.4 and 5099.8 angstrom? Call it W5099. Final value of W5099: 25.8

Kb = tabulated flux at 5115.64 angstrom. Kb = 28.5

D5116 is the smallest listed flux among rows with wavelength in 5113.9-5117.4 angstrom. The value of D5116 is 26.8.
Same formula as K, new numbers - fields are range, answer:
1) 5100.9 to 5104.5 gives 27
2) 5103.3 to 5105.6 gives 28.2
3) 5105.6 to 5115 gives 25.1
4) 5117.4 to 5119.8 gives 27.8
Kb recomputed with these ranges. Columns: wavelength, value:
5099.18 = 30.6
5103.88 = 28.2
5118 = 31.7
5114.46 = 26.8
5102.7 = 27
